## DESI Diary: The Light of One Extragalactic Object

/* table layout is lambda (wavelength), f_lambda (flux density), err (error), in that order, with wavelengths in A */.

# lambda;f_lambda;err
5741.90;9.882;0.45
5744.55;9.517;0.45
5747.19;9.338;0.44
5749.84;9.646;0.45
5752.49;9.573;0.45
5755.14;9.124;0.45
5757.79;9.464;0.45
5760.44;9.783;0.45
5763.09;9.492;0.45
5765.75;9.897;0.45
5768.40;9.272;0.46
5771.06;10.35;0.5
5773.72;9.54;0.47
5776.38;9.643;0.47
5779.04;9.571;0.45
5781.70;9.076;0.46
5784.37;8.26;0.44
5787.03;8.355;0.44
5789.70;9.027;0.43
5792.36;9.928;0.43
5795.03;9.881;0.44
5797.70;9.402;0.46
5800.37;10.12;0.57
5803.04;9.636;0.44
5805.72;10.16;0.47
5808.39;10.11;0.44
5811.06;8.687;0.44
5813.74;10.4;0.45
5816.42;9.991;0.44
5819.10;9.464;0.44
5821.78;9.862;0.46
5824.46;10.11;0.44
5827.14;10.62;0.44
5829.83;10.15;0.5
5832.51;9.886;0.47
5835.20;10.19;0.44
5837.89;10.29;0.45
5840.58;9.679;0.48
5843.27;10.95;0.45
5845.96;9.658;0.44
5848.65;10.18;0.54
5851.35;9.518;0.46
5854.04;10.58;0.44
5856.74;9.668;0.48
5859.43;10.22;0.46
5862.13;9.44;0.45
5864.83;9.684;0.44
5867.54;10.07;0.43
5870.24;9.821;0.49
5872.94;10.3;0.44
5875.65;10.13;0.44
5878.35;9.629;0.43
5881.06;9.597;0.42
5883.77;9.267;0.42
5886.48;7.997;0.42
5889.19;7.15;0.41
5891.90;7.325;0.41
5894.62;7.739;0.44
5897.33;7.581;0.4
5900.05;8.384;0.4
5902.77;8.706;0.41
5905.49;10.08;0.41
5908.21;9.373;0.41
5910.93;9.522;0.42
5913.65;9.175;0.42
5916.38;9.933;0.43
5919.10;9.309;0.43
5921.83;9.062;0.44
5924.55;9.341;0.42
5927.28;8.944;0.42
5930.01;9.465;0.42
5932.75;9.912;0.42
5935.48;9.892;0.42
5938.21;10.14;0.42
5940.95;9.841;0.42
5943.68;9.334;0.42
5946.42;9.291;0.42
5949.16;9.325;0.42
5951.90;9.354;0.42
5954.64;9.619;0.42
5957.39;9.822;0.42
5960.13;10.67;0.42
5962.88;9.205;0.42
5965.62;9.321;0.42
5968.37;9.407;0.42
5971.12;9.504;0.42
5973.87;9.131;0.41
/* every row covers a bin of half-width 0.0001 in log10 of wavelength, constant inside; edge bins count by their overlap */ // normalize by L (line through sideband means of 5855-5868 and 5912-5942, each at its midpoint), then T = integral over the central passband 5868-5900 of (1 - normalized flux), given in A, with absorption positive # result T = 3.1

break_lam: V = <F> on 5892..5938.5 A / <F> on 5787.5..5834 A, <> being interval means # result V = 0.93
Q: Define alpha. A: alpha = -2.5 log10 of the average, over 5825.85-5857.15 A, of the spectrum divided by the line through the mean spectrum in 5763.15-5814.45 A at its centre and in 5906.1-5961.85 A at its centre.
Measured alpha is -0.06 mag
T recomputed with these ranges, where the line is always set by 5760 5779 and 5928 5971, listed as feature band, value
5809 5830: -0.5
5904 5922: 0.2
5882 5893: 1.9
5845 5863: -0.5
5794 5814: -0.2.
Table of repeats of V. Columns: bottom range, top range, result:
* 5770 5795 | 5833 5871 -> 1.07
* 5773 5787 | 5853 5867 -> 1.09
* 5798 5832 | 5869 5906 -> 0.89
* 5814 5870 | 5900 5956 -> 0.94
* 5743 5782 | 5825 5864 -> 1.05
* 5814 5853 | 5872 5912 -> 0.88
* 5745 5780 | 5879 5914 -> 0.90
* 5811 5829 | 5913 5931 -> 0.94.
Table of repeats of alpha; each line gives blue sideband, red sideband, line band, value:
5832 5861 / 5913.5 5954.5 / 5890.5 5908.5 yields 0.16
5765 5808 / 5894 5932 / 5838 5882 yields -0.08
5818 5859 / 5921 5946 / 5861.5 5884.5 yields 0.01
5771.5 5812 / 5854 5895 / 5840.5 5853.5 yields -0.08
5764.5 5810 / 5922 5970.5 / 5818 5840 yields -0.06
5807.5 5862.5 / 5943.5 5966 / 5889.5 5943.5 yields 0.07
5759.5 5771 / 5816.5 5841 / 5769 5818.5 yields 0.03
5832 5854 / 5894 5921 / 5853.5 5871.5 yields -0.02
